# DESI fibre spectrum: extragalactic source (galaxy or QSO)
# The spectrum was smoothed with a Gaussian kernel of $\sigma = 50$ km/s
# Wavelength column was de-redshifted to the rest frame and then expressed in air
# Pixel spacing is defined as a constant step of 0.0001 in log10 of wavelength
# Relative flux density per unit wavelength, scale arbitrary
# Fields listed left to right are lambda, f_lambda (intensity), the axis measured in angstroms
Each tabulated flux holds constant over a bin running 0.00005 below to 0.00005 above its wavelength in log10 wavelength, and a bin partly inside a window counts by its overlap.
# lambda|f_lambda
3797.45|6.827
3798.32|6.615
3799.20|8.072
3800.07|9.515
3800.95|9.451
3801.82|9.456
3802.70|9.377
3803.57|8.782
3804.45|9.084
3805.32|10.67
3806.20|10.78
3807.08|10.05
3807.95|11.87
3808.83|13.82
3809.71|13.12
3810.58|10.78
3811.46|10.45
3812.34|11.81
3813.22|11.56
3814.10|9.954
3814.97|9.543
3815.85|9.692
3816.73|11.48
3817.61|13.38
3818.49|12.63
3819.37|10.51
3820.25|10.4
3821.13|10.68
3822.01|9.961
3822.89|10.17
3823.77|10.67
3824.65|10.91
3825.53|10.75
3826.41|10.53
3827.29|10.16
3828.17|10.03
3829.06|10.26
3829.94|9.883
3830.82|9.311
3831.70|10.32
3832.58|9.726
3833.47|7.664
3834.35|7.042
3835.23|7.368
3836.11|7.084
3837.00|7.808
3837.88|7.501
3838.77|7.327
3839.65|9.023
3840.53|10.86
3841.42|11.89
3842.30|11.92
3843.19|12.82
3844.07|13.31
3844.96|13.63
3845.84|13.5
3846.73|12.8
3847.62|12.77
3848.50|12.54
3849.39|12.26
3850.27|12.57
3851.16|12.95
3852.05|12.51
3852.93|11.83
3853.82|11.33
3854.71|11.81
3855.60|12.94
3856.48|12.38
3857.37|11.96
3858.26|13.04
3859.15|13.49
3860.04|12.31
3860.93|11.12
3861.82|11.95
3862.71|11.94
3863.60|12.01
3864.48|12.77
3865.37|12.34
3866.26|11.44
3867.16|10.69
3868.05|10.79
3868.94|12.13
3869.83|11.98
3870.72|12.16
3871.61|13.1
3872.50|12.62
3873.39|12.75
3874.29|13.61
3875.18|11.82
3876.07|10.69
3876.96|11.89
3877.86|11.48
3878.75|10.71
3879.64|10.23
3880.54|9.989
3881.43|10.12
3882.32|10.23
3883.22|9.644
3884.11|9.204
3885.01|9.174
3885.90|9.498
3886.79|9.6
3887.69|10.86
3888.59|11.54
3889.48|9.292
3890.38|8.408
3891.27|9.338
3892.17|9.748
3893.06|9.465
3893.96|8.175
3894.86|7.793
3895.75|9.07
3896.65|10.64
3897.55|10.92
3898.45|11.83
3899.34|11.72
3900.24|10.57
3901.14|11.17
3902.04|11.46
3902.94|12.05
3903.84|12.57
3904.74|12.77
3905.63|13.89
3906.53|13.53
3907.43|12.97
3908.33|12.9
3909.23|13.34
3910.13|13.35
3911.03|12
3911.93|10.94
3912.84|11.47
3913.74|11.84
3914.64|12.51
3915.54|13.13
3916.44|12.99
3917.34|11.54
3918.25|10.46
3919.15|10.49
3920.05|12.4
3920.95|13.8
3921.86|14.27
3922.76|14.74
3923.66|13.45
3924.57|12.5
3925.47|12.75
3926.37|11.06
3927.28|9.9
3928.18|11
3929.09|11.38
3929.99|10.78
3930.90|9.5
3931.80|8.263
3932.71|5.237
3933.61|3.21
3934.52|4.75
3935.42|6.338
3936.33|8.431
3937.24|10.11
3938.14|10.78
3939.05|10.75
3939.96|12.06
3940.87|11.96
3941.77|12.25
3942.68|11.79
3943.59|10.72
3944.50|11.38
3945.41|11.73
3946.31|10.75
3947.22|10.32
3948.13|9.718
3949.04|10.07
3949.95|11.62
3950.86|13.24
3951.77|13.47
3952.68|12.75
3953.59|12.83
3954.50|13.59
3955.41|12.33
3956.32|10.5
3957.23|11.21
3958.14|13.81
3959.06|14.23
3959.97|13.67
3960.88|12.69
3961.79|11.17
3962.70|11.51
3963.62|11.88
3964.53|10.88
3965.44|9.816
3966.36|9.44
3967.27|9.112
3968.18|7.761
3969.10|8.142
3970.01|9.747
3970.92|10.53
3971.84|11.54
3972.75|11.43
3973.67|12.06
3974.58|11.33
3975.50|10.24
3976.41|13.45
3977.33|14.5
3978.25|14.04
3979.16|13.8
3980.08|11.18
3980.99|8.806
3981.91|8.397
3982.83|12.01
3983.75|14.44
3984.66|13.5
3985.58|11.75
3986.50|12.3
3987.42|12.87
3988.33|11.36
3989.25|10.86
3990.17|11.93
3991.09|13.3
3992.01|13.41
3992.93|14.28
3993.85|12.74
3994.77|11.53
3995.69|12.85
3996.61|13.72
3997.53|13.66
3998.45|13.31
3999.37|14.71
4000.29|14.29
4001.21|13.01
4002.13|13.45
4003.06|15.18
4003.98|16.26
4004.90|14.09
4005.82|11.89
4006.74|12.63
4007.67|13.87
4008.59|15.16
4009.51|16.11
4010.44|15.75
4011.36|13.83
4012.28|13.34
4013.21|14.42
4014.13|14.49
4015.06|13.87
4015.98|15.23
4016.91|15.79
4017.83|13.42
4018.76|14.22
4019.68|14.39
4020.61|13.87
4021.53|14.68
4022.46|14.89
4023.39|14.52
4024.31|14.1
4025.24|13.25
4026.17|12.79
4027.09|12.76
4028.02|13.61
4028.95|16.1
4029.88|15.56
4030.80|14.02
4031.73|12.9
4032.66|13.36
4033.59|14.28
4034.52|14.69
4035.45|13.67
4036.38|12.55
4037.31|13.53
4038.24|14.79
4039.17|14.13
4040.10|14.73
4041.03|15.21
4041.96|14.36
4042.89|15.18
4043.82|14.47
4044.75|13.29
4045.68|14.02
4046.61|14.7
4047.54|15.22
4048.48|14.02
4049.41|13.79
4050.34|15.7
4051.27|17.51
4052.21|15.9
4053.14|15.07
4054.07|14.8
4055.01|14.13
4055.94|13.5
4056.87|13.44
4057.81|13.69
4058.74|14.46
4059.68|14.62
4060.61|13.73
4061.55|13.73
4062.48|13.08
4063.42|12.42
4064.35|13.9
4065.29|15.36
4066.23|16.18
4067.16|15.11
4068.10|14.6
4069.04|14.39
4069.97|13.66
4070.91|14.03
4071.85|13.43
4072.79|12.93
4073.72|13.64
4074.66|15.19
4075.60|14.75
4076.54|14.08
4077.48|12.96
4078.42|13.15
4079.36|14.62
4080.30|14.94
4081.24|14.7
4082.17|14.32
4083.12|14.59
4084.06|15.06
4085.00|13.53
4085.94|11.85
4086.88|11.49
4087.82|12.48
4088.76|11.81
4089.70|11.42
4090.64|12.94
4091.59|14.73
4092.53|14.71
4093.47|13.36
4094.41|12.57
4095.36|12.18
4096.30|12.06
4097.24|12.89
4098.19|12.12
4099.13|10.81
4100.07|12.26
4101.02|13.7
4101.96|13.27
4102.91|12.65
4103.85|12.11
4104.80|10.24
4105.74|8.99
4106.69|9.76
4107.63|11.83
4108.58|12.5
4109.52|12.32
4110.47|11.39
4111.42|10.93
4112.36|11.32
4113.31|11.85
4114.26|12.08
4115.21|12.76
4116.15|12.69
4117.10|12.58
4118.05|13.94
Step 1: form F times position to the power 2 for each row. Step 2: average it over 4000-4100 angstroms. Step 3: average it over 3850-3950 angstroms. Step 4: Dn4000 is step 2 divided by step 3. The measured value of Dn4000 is 1.35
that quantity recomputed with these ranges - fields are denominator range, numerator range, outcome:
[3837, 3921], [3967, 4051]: 1.25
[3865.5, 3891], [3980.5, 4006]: 1.25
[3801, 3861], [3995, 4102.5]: 1.43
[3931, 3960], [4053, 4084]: 1.41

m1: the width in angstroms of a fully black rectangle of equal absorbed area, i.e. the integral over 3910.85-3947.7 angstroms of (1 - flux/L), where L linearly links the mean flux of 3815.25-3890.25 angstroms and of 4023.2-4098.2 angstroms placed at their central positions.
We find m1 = 3.8 angstroms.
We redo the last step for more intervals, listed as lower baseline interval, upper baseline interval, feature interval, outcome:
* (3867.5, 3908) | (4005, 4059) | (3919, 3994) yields 7.4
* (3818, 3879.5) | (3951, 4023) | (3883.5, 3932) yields 2.4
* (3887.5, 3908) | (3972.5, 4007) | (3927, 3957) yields 3.5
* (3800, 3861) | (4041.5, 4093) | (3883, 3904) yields 2.9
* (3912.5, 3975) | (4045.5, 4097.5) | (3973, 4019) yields -3.6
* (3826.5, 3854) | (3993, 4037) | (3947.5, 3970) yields 2.6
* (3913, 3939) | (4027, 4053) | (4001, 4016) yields -1.0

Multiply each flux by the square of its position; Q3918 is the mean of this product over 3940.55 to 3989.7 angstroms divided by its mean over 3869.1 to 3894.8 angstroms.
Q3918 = 1.1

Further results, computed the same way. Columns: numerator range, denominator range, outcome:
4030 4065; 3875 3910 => 1.43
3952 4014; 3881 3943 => 1.20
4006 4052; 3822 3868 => 1.42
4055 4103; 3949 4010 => 1.15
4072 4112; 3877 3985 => 1.25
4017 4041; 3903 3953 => 1.31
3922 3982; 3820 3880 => 1.03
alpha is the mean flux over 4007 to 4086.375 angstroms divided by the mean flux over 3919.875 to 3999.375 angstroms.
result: 1.25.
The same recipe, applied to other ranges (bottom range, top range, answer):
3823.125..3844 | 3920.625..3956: 1.13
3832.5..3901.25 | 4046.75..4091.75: 1.28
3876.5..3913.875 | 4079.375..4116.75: 1.15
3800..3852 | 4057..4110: 1.25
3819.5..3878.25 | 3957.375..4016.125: 1.12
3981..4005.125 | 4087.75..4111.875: 0.94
